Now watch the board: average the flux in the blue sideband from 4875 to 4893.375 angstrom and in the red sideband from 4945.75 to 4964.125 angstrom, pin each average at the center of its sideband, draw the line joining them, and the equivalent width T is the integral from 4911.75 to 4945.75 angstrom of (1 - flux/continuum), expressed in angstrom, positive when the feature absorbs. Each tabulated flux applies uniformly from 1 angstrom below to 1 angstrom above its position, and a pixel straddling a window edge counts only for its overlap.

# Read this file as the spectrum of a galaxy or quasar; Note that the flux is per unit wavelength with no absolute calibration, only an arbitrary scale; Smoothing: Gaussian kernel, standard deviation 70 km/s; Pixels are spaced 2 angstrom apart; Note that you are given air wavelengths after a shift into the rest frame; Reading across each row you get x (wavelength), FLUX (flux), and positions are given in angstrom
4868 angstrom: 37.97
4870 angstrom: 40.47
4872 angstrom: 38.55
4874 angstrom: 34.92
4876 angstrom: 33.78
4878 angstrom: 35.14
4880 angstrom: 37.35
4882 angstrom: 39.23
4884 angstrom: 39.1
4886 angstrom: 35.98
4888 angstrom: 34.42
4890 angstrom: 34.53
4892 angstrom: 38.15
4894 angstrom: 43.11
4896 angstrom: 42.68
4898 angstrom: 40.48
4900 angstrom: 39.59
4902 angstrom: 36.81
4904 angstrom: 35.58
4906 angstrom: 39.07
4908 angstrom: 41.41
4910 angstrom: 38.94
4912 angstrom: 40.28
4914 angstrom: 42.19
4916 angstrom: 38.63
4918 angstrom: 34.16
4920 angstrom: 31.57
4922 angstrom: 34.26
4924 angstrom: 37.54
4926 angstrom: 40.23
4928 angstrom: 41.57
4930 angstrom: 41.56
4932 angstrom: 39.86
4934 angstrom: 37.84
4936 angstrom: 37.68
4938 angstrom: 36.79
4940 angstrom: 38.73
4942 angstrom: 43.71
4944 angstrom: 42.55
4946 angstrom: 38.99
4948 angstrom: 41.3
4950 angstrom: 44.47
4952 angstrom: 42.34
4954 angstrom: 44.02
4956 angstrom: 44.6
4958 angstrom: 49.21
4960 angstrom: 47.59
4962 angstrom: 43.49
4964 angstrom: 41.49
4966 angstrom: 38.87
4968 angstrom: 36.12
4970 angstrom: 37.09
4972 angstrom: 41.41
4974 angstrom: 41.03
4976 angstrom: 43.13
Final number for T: 2.08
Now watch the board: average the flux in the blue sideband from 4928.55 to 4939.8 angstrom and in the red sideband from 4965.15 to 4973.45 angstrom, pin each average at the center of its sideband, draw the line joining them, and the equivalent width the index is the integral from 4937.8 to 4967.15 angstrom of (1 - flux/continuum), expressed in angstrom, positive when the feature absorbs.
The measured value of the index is -3.0 angstrom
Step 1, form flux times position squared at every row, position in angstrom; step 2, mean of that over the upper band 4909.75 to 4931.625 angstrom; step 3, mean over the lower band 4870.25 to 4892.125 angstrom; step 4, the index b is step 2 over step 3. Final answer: 1.06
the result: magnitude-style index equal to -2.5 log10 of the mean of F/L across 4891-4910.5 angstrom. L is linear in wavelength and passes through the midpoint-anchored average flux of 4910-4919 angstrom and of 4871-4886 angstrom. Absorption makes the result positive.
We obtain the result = -0.04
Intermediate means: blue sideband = 36.8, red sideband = 38.8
